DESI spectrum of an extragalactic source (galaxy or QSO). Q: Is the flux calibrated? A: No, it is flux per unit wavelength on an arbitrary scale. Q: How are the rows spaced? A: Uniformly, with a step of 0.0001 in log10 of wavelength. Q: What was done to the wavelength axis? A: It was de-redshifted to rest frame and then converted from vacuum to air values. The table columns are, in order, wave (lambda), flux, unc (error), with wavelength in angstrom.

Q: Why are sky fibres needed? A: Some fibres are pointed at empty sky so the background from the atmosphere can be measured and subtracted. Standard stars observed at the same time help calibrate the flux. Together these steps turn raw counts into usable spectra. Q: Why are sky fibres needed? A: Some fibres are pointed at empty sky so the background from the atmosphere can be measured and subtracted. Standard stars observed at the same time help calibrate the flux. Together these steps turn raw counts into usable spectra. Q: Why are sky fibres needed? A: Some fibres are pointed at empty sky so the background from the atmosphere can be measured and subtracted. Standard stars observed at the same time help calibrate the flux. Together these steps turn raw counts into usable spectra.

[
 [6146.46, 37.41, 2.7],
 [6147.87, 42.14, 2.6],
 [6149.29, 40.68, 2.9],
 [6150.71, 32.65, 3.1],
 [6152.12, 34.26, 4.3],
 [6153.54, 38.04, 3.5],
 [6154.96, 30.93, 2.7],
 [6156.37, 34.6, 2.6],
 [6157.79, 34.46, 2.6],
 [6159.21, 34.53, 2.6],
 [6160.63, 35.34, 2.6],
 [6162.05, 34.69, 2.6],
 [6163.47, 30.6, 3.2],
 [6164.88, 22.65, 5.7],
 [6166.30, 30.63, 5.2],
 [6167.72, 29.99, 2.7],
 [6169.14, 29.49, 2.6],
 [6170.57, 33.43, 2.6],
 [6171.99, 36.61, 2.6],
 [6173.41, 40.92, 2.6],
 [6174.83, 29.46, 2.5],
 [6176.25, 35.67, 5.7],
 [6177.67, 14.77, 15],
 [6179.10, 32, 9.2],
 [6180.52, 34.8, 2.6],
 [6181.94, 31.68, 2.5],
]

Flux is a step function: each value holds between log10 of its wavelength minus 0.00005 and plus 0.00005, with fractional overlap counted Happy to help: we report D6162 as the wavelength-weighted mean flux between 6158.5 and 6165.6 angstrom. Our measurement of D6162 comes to 31.6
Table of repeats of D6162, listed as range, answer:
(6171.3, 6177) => 35.6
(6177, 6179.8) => 23.4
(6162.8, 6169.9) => 28.7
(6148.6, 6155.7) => 35.3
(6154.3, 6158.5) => 33.4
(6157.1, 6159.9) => 34.5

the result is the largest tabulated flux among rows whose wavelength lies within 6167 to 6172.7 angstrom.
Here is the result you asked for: 36.61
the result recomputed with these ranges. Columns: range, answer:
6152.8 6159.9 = 38.04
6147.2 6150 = 42.14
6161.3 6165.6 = 34.69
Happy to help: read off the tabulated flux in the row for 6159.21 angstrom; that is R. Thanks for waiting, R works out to 34.53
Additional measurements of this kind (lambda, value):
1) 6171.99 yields 36.61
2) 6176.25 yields 35.67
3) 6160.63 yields 35.34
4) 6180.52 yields 34.8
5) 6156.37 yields 34.6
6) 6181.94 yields 31.68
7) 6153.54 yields 38.04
